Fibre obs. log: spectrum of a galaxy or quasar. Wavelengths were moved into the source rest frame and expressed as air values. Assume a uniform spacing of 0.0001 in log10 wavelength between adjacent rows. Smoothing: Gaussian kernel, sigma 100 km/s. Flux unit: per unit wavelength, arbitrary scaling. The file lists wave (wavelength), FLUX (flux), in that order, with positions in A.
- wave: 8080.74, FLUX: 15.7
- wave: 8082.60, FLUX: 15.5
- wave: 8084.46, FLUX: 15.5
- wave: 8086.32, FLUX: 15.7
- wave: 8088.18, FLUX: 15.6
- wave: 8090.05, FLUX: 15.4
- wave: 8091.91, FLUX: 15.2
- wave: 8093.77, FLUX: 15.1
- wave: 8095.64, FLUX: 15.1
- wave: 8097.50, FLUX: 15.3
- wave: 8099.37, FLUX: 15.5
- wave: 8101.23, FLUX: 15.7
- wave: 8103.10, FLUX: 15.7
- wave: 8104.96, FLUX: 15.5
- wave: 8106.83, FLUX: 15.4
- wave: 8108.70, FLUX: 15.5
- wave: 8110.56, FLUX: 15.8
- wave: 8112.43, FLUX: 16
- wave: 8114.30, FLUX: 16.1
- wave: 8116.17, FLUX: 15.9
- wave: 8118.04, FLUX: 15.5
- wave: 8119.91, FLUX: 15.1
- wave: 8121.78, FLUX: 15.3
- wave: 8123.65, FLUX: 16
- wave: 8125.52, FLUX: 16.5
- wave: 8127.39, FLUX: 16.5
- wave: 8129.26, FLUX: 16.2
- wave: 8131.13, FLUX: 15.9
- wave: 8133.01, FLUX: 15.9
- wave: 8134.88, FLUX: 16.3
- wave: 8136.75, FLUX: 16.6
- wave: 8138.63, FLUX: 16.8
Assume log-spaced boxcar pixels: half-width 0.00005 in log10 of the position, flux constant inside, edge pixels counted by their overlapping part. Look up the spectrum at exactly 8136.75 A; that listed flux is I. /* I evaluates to 16.6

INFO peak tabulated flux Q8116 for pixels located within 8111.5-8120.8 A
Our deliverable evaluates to 16.1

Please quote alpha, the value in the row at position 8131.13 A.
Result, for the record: 15.9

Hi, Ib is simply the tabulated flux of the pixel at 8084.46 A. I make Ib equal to 15.5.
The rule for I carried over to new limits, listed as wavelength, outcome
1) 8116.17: 15.9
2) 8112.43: 16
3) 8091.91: 15.2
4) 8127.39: 16.5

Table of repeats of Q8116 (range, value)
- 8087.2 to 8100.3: 15.6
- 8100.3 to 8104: 15.7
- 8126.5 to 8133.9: 16.5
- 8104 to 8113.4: 16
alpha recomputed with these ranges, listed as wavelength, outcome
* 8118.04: 15.5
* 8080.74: 15.7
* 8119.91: 15.1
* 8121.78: 15.3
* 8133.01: 15.9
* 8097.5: 15.3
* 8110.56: 15.8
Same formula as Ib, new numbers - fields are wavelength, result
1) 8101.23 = 15.7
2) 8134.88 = 16.3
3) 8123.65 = 16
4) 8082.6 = 15.5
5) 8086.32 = 15.7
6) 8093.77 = 15.1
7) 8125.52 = 16.5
